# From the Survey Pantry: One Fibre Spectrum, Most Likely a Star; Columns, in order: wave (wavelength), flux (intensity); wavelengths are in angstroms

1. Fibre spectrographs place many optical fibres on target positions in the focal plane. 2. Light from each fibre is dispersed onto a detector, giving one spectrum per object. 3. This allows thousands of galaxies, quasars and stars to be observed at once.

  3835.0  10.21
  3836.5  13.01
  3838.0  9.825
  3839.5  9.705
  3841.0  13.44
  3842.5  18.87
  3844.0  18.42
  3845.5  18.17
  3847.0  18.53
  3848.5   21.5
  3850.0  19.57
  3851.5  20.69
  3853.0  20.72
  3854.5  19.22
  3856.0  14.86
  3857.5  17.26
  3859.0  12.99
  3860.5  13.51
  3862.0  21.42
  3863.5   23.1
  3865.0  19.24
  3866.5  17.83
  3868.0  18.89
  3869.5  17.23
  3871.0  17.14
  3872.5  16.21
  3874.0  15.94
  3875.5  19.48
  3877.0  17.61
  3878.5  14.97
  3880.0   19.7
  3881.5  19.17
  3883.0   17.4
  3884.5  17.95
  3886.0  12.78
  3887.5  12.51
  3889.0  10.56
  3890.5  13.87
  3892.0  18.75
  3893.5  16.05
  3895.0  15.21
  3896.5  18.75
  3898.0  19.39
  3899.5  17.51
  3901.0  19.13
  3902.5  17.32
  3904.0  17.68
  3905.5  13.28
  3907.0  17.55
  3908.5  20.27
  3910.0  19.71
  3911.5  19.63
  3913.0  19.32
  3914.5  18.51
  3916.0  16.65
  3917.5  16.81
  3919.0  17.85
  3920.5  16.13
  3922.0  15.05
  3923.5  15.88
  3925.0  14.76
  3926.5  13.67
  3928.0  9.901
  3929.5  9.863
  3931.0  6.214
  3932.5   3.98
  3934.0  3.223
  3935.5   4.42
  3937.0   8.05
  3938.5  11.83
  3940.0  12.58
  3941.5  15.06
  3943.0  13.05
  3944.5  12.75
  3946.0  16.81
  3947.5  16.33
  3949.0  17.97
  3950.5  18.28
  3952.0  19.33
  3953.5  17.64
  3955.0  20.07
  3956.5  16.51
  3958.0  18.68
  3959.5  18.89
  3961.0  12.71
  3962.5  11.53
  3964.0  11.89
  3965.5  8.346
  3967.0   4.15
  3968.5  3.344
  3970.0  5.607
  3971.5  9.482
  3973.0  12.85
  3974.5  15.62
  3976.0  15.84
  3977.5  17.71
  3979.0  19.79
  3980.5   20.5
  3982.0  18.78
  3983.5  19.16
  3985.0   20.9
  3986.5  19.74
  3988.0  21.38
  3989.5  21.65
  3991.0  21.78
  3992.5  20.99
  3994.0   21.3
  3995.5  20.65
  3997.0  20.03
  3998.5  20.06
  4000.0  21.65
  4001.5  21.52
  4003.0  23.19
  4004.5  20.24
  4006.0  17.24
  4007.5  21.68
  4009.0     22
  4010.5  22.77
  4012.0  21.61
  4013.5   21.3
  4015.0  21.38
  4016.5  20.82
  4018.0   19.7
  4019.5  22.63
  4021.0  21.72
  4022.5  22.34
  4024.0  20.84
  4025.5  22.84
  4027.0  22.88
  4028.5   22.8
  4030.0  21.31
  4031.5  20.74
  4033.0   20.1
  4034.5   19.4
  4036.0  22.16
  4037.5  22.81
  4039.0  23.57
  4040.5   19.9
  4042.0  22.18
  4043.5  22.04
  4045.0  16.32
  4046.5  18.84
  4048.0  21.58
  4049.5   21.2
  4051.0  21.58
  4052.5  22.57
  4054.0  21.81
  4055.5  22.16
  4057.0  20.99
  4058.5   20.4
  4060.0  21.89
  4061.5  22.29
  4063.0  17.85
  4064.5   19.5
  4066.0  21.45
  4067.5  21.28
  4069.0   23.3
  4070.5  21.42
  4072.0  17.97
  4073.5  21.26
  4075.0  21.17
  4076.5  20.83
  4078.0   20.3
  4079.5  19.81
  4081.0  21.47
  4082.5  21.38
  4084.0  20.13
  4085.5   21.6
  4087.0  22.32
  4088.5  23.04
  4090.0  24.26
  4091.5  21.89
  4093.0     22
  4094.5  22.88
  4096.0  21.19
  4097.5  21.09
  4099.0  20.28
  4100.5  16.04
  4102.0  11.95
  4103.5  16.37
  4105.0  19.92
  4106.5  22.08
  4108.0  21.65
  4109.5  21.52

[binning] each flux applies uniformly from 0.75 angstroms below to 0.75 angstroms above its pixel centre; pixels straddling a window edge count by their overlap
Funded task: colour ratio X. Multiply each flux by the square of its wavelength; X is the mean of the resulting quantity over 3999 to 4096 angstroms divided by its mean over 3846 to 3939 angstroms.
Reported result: 1.44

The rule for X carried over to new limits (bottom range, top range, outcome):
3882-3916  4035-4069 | 1.35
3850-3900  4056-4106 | 1.33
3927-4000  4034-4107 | 1.48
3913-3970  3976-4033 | 1.64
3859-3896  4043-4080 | 1.35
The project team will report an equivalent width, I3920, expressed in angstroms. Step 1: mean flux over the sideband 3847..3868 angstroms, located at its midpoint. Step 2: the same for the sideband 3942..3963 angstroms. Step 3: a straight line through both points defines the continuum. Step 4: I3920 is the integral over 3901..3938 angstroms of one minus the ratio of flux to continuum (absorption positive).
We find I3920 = 6.9 angstroms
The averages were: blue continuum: 18.6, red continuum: 16.5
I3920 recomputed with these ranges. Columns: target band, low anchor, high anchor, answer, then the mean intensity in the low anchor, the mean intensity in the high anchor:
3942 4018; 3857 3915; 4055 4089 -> 6.6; 17.3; 21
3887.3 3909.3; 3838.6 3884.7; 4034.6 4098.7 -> 2.1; 17.7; 21.3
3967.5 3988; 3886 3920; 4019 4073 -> 4.1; 17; 21.2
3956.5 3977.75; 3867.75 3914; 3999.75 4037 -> 8.4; 17.1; 21.4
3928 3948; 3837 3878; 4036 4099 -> 9.2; 17.4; 21.3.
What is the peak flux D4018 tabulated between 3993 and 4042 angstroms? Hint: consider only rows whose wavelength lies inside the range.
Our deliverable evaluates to 23.57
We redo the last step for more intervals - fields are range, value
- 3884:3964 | 20.27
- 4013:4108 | 24.26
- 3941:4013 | 23.19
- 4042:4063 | 22.57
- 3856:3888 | 23.1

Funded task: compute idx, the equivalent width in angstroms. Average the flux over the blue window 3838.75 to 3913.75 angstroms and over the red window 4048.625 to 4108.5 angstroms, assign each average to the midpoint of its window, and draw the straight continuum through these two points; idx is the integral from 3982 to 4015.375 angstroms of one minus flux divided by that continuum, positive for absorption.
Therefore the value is -2.6 angstroms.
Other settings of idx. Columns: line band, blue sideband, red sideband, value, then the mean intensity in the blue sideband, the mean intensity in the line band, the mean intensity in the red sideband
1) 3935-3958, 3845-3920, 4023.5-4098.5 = 4.8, 17.6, 15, 21.3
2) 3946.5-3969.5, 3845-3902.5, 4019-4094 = 5.9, 17.5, 14.3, 21.3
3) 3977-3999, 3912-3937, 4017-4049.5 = -3.3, 12.6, 20.3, 21.3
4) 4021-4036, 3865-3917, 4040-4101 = -1.0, 17.2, 21.5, 21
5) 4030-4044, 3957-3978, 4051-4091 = -2.5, 11.9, 21.4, 21.3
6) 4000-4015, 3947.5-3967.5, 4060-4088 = -3.1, 15.3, 21.3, 20.9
